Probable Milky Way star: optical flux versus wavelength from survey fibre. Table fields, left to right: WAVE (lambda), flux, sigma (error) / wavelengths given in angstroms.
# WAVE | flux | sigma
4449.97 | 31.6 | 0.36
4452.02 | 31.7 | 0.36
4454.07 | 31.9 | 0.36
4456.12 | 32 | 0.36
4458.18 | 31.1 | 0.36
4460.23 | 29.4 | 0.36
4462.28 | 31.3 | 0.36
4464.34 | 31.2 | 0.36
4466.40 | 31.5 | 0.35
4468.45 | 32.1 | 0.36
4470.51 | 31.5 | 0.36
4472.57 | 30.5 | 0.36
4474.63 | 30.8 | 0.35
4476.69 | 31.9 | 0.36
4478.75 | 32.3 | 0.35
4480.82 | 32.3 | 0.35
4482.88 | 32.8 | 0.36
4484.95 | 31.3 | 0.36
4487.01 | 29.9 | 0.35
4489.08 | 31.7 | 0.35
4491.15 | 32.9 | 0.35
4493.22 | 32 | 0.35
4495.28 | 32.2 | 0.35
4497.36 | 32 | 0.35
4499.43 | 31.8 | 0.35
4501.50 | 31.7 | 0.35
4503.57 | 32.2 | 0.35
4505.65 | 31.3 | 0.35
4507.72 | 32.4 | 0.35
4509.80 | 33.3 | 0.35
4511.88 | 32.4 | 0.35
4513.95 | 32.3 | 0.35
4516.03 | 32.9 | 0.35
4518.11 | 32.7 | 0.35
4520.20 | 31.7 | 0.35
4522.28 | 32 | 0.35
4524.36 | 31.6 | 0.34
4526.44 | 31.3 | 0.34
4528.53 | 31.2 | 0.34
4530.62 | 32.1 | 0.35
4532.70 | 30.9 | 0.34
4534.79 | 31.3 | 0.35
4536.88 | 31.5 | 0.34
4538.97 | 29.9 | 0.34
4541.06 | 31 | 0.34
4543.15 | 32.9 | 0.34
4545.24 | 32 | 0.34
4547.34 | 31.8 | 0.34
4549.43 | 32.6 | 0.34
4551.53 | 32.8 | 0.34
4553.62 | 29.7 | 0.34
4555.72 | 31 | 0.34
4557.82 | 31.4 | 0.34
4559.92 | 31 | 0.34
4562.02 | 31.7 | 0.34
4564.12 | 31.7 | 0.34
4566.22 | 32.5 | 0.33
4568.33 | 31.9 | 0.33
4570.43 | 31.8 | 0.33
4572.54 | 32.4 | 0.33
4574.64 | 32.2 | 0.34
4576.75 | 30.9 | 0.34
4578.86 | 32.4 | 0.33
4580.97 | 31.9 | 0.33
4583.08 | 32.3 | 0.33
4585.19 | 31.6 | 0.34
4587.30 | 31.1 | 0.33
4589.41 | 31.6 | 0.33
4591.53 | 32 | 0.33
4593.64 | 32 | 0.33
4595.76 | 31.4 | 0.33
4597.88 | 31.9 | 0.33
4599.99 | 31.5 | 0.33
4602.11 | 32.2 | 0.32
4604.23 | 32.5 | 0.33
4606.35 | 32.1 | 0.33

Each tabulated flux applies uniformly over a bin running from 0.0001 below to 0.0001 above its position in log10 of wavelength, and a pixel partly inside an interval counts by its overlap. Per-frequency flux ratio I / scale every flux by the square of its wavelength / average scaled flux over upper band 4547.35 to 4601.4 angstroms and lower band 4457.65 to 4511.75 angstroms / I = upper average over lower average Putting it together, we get 1.0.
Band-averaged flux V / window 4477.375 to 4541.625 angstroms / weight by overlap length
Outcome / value 31.8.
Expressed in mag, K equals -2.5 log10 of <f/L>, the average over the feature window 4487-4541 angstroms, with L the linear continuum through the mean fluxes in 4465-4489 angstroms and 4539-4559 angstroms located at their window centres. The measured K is -0.01 mag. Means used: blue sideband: 31.5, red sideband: 31.6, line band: 31.8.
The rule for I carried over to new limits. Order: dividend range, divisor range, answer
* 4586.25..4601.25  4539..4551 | 1.01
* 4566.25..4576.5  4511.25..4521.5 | 1.01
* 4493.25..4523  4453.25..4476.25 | 1.05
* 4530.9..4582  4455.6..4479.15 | 1.05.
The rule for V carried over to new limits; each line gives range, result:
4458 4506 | 31.6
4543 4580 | 31.8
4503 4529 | 32.1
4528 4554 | 31.6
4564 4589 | 31.9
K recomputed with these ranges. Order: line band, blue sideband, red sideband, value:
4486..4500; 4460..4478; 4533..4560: -0.02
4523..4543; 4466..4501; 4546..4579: 0.01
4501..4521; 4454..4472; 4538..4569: -0.03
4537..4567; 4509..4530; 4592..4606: 0.02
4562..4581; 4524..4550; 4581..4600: -0.01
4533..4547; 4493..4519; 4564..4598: 0.02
